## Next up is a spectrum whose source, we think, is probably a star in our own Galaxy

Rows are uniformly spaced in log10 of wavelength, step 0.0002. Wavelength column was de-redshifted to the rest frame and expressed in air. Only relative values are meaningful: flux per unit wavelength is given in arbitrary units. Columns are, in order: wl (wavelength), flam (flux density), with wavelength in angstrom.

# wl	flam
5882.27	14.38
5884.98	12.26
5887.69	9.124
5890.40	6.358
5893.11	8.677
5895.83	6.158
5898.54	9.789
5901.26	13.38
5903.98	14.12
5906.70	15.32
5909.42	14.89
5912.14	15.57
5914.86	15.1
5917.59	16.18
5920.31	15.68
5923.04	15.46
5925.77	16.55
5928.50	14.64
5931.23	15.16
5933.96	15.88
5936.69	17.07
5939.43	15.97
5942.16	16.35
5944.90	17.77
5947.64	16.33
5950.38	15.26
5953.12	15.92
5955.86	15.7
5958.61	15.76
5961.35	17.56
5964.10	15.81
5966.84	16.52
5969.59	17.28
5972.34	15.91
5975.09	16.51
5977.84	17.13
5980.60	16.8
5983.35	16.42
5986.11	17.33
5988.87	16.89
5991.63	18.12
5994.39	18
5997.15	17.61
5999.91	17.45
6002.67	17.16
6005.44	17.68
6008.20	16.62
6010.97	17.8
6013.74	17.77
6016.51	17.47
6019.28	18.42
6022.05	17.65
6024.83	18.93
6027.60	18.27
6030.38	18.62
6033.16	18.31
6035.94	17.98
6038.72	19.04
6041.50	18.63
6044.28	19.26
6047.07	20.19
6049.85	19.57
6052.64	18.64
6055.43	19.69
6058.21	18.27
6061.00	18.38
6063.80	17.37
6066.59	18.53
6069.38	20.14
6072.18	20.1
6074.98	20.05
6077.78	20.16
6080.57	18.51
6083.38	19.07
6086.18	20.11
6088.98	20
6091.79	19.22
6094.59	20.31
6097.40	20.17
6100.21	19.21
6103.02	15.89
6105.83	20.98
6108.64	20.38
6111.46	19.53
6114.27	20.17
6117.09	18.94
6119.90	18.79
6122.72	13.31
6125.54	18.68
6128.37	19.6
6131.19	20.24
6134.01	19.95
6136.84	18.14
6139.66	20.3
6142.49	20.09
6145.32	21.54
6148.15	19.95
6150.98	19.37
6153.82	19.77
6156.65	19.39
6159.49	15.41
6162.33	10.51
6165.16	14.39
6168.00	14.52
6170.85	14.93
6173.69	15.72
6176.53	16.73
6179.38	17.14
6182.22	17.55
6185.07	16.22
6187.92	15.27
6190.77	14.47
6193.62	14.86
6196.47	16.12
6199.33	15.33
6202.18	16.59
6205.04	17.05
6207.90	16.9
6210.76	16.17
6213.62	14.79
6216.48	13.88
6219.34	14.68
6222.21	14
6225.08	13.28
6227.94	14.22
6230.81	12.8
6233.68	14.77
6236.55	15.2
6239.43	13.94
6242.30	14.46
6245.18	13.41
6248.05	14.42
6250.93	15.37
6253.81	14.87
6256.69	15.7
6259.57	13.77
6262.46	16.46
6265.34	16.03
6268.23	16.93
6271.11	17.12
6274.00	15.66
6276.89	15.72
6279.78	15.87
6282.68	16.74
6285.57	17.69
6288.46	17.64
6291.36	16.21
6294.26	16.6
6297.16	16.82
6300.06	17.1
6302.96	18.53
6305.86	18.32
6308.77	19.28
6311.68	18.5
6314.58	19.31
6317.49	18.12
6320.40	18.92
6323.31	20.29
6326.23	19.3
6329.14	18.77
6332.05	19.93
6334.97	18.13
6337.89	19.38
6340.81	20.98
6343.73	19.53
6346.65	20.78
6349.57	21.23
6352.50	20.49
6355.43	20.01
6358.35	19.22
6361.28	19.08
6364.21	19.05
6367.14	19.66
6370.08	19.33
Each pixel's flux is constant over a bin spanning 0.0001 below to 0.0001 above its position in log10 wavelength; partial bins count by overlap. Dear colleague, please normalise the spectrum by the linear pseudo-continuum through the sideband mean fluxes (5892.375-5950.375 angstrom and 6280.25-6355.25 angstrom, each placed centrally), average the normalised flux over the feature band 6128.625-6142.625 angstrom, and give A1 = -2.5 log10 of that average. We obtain -0.17 mag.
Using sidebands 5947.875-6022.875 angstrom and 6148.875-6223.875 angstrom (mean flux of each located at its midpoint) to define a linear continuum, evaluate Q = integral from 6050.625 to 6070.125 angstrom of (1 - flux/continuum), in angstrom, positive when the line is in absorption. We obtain -2.5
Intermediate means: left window 17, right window 15.9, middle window 18.7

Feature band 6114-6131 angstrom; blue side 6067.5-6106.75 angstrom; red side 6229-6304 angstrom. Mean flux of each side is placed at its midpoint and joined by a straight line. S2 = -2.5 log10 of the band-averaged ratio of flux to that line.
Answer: 0.03 mag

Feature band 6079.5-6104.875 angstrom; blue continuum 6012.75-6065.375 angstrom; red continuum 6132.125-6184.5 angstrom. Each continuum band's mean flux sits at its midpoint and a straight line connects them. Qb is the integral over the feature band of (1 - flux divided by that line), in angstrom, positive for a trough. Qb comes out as -1.55 angstrom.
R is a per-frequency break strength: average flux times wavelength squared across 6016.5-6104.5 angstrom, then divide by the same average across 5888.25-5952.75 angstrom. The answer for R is 1.4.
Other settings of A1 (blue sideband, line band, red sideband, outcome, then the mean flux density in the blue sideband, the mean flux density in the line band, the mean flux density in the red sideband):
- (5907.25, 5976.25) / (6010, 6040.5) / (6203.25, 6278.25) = -0.16 mag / 16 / 18.2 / 15.1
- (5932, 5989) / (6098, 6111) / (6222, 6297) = -0.20 mag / 16.5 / 19.2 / 15.4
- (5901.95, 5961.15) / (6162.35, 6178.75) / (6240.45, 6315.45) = 0.09 mag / 15.8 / 14.9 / 16.5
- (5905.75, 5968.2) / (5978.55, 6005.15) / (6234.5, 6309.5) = -0.09 mag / 15.9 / 17.3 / 16.1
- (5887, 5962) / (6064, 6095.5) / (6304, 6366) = -0.20 mag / 14.4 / 19.6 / 19.5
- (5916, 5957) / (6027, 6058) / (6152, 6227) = -0.19 mag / 16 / 18.9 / 15.6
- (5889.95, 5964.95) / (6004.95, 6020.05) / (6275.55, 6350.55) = -0.14 mag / 14.7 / 17.6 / 18.4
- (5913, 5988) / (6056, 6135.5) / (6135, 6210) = -0.15 mag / 16.2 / 19.2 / 16.9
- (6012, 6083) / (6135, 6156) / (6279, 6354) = -0.06 mag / 18.8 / 19.9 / 18.7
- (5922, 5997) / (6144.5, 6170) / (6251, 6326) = -0.01 mag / 16.5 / 17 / 17.1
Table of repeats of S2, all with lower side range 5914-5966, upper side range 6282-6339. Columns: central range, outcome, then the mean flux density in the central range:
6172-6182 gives 0.05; 16.6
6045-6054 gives -0.17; 19.4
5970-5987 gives -0.03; 16.7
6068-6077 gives -0.19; 20.1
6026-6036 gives -0.11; 18.3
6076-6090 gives -0.16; 19.6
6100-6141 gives -0.11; 18.9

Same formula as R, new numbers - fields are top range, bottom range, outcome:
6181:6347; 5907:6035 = 1.09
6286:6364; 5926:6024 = 1.26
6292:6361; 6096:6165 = 1.09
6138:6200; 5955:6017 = 1.05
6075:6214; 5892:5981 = 1.25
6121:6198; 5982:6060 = 0.99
